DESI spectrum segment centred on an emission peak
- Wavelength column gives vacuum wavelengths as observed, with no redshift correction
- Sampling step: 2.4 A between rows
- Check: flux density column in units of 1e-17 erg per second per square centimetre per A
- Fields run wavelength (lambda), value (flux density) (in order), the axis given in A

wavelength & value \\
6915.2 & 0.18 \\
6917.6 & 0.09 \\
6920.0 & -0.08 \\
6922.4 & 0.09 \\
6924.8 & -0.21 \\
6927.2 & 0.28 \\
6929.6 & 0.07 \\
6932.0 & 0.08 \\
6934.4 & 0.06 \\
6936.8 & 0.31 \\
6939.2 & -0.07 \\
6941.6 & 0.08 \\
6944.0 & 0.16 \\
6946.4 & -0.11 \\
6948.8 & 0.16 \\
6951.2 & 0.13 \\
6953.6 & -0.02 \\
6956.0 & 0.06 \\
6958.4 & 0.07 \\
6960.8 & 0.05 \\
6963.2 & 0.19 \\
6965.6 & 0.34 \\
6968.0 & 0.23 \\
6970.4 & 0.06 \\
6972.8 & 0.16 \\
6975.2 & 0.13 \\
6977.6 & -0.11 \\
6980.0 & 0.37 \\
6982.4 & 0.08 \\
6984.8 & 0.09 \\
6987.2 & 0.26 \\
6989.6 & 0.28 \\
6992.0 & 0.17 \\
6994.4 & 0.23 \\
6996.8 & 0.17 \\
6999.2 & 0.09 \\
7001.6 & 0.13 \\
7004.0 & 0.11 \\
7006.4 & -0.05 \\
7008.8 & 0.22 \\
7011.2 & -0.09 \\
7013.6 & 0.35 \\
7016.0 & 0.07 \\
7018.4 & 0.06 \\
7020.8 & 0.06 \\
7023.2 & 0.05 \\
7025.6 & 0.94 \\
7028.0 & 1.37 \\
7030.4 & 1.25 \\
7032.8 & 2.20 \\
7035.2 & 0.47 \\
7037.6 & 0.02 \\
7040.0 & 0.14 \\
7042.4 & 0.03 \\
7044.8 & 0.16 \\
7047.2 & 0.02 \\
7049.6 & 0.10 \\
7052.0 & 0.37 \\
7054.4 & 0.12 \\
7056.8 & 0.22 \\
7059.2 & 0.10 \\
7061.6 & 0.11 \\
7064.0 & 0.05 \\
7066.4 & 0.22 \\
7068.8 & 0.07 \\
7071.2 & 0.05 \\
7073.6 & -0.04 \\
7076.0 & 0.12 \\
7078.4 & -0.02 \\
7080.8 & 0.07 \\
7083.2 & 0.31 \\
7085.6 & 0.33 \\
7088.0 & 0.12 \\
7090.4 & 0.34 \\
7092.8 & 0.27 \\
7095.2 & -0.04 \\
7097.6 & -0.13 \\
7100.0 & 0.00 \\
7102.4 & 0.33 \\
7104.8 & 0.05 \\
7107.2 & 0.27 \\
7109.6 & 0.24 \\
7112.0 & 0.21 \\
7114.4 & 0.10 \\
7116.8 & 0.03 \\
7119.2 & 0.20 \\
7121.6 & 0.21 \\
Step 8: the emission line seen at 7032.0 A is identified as [O II] 3727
